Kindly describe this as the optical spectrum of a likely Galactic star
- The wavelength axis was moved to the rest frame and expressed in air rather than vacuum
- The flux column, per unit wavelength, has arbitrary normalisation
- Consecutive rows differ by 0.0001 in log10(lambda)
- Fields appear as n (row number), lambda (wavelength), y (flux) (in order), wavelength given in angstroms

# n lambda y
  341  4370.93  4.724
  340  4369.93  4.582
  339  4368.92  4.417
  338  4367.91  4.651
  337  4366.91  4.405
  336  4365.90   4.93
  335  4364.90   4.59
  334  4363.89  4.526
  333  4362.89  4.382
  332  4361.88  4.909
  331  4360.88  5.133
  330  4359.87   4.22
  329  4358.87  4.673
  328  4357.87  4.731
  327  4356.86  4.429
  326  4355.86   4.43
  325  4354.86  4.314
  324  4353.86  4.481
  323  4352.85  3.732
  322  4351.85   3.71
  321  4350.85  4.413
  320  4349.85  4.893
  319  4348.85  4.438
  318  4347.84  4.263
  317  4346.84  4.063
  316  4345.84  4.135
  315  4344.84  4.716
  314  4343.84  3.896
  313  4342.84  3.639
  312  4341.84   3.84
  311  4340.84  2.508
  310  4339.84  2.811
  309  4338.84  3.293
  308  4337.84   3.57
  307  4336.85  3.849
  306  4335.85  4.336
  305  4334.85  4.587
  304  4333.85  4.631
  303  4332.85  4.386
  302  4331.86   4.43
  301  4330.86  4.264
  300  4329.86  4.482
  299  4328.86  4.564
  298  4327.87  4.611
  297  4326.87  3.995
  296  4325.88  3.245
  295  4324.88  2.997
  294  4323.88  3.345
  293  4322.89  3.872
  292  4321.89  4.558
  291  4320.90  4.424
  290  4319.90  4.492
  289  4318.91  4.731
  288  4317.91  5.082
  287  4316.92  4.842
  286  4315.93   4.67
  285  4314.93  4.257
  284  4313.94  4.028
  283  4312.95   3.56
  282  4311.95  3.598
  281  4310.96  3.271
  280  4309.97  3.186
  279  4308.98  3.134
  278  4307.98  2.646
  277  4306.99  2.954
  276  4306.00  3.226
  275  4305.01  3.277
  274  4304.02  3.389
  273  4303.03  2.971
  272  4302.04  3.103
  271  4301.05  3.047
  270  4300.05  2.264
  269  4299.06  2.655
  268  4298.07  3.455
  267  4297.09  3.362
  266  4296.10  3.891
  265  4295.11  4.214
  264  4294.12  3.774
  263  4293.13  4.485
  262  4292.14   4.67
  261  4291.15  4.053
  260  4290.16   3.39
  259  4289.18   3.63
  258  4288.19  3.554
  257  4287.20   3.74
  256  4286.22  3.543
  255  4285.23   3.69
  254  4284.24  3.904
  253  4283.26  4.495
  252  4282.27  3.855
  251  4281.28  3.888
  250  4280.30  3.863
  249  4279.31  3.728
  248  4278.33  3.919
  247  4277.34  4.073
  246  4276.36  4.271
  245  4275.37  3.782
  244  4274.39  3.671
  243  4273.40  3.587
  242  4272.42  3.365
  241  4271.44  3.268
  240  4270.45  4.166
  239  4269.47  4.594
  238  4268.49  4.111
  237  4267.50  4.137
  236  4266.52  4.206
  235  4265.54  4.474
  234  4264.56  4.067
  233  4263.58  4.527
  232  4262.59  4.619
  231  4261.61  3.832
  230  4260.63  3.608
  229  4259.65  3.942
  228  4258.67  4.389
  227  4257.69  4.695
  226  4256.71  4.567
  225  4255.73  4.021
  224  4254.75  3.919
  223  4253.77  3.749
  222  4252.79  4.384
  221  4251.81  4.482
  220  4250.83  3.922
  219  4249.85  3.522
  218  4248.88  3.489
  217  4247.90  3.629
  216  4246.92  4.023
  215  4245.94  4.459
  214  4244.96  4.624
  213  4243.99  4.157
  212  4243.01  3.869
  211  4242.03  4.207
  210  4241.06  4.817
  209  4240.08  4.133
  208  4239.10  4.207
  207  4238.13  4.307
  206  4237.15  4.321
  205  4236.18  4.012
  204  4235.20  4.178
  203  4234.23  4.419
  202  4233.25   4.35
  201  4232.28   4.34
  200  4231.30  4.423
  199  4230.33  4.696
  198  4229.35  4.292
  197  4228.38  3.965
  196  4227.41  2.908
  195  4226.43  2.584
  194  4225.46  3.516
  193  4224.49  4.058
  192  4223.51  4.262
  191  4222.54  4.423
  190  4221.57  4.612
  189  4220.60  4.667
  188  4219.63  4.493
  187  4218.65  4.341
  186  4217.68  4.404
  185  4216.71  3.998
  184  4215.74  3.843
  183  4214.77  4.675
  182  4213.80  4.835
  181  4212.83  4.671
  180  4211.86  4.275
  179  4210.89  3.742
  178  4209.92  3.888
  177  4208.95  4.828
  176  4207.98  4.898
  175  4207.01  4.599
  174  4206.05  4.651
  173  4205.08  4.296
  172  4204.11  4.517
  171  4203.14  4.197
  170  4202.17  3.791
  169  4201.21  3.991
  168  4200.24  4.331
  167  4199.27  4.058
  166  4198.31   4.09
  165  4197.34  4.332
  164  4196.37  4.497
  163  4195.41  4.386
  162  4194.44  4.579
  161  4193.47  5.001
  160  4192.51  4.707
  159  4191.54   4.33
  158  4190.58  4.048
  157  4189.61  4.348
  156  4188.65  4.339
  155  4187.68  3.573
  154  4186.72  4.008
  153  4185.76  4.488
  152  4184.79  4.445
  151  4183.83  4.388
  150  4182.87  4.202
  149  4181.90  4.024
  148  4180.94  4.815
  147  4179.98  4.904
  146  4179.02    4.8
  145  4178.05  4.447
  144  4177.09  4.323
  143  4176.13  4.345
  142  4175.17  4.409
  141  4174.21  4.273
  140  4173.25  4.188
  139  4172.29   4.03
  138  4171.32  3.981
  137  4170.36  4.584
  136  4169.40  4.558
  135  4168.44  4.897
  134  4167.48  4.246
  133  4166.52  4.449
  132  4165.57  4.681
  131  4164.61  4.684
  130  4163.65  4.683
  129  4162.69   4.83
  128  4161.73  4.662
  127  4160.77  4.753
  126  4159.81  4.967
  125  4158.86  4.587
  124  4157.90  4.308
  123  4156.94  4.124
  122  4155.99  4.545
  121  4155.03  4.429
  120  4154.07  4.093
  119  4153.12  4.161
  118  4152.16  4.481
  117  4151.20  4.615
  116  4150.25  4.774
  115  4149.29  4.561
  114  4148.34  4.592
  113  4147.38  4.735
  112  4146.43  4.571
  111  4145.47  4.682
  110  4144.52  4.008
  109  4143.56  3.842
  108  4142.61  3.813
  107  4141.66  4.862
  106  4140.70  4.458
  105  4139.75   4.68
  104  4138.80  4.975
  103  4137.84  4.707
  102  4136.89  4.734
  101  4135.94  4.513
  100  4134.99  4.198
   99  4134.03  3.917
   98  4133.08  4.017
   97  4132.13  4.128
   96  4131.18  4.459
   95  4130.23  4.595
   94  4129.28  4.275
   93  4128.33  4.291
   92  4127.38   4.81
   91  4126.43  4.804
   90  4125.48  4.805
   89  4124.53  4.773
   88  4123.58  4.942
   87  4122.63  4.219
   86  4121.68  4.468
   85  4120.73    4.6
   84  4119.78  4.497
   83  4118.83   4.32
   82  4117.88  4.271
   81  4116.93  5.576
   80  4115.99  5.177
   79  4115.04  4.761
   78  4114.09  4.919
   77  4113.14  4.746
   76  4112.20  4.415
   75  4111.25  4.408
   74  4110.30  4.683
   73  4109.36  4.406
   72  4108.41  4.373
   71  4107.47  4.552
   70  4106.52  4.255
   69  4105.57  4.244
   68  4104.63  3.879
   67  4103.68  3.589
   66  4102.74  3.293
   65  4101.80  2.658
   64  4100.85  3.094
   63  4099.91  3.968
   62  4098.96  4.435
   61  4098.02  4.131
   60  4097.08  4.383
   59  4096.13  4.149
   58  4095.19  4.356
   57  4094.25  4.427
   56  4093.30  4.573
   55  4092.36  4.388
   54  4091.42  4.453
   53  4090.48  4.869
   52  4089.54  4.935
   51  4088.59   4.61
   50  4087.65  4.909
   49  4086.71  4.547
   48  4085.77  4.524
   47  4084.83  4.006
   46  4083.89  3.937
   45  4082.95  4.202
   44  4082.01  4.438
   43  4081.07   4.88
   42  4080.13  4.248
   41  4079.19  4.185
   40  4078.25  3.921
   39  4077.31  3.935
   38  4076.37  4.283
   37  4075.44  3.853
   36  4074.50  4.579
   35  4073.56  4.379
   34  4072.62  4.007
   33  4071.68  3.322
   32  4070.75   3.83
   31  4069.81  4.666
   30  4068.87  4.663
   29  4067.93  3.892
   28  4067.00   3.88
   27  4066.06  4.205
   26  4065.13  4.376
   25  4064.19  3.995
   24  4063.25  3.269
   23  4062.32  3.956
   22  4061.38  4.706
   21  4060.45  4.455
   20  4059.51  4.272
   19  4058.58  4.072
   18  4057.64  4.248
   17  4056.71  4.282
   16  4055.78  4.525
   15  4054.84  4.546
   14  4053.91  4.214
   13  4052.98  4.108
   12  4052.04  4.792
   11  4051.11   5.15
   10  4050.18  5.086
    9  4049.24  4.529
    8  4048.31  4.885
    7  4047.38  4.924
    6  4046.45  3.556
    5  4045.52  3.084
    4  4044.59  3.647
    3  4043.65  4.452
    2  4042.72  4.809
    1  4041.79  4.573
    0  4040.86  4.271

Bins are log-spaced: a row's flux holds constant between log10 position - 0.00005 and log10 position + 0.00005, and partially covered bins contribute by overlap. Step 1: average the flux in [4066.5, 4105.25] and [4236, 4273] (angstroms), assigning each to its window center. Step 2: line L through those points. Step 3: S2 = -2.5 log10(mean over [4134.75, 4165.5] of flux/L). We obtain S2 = -0.09 mag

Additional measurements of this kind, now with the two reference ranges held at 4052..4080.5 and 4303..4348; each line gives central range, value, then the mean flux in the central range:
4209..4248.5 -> -0.05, 4.19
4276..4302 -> 0.06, 3.73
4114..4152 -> -0.11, 4.54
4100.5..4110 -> 0.07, 3.86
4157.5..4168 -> -0.14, 4.63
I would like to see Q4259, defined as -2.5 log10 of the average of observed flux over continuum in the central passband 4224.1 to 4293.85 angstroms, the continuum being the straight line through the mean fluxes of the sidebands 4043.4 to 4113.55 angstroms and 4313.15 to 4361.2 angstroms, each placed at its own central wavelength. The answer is 0.04 mag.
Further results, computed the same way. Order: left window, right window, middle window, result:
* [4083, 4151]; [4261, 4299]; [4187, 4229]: -0.03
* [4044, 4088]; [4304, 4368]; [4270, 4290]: 0.09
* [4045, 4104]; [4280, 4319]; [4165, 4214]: -0.11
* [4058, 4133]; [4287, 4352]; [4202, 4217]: -0.08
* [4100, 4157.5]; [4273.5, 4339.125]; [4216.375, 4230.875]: 0.00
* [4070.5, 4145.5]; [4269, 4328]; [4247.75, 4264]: -0.05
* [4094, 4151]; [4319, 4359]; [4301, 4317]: 0.20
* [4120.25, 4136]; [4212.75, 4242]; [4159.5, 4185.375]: -0.04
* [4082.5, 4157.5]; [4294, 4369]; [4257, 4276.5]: 0.01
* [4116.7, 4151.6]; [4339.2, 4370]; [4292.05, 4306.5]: 0.26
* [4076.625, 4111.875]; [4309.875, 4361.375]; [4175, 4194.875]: -0.05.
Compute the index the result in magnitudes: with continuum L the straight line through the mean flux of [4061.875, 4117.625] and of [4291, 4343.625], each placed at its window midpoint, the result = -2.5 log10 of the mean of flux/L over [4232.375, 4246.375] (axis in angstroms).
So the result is -0.091 mag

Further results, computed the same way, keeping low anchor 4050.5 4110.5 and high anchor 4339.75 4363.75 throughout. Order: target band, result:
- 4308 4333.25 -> 0.05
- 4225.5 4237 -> 0.06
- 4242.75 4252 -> 0.06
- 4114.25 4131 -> -0.10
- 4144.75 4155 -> -0.07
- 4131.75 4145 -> -0.03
